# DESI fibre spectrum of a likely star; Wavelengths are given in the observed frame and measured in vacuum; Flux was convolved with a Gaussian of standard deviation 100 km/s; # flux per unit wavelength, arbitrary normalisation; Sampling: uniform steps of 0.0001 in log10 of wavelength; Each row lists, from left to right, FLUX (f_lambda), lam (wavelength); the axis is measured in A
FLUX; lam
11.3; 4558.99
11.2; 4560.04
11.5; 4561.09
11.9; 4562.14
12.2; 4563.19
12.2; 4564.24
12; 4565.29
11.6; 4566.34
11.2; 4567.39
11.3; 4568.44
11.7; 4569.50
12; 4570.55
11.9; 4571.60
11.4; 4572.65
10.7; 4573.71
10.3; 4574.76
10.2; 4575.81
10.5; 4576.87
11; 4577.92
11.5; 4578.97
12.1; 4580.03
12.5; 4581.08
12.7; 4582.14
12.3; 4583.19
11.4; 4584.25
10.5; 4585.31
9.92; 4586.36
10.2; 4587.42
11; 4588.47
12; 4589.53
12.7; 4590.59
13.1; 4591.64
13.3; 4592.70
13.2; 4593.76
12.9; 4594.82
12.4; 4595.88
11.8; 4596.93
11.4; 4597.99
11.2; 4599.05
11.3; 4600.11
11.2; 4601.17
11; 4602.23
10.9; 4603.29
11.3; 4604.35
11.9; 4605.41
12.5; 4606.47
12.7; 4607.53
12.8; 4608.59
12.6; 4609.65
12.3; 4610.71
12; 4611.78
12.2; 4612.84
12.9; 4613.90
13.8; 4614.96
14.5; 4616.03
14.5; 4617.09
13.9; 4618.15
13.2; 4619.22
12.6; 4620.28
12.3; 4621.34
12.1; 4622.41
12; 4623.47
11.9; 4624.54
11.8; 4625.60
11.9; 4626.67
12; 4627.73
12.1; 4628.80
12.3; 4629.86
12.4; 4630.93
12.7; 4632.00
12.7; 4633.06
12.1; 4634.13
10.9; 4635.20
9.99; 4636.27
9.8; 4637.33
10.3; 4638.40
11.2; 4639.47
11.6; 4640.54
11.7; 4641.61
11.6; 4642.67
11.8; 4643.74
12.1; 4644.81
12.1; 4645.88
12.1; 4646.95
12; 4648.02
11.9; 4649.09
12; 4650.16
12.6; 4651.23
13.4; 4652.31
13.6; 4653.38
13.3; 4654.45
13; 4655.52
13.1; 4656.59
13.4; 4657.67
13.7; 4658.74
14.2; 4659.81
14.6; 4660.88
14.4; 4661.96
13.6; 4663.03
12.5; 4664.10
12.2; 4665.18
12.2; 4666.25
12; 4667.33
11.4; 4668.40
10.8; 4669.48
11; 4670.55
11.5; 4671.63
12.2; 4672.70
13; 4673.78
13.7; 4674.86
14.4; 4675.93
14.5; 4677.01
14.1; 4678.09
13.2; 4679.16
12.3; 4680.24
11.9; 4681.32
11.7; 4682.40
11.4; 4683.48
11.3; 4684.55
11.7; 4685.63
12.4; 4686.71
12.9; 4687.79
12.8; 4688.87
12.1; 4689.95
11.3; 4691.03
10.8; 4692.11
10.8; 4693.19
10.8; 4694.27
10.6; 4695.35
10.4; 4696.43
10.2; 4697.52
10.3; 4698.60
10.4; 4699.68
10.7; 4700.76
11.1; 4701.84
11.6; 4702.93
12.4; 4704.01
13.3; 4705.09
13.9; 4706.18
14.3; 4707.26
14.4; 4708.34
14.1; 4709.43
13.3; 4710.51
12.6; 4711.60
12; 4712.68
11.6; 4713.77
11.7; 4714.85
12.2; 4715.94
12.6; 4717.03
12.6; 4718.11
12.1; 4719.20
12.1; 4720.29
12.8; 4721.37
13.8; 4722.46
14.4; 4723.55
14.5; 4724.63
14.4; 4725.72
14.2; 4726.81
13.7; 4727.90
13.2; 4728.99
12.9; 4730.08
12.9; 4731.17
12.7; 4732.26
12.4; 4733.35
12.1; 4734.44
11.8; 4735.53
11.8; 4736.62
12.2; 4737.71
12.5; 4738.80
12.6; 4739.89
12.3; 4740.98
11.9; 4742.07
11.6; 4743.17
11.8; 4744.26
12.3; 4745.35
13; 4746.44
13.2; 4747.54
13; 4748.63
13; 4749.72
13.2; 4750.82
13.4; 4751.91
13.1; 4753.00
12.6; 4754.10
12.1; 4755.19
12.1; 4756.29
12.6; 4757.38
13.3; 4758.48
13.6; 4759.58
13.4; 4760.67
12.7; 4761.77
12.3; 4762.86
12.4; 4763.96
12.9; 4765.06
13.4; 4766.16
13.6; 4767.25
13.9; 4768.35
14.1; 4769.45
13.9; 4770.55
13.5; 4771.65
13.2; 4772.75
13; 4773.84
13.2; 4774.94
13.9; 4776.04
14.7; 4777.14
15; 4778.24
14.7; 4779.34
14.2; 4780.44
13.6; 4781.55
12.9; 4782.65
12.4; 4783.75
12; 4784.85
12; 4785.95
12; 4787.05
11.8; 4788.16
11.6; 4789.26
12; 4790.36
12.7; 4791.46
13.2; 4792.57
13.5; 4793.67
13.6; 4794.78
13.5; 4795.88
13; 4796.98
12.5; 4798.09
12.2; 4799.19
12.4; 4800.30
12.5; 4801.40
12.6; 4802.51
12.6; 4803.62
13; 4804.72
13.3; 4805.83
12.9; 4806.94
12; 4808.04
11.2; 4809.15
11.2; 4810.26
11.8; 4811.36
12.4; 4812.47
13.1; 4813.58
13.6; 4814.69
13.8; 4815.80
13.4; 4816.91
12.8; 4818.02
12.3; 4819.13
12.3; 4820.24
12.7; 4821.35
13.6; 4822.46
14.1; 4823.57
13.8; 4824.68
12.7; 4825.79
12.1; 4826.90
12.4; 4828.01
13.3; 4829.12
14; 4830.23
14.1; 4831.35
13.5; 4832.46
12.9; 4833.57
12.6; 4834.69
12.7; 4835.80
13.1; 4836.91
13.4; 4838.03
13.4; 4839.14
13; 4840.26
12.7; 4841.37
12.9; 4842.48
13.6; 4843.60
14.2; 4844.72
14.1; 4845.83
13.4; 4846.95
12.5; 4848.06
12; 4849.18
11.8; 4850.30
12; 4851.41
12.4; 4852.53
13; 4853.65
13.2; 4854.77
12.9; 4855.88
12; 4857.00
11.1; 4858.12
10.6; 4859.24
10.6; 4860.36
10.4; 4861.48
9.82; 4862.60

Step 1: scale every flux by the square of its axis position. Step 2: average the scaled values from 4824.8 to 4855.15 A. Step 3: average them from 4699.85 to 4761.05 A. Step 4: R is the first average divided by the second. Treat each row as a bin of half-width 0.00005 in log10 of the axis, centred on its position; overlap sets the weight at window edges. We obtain 1.1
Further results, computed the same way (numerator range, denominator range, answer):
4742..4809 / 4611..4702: 1.11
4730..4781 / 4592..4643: 1.14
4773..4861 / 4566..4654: 1.17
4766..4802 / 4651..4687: 1.08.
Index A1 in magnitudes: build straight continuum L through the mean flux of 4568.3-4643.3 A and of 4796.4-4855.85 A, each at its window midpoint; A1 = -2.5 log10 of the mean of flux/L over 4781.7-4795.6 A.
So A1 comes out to 0.02 mag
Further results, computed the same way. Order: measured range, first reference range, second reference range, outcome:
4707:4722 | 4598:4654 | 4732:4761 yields -0.02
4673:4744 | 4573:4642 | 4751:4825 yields 0.01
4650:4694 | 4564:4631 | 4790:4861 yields -0.03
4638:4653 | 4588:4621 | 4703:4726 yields 0.07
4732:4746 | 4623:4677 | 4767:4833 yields 0.05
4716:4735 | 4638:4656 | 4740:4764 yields -0.05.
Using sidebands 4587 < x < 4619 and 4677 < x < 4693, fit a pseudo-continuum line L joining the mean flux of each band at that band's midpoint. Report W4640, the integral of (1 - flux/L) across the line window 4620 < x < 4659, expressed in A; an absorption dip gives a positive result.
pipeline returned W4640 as 0.5 A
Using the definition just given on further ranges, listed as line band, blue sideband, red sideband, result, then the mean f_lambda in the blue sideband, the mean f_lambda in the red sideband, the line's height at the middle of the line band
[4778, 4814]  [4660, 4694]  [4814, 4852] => 0.65 A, 12.4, 13.1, 12.9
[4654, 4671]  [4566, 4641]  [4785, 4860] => -1.02 A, 11.9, 12.7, 12.1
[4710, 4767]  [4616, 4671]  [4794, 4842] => -0.48 A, 12.4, 12.9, 12.6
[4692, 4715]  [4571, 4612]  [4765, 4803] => 1.16 A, 11.7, 13.1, 12.5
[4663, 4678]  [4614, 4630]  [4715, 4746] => 0.26 A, 12.7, 12.7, 12.7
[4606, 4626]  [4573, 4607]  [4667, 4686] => -1.62 A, 11.6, 12.4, 11.8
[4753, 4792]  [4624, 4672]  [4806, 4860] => -1.42 A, 12.2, 12.8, 12.6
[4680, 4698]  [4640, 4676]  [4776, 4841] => 1.67 A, 12.6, 12.9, 12.7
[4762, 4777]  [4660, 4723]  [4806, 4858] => -0.87 A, 12.3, 12.9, 12.6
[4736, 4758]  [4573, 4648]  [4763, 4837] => 0.31 A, 11.9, 13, 12.7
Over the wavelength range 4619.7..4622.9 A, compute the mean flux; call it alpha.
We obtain 12.4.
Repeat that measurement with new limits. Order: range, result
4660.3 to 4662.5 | 14.5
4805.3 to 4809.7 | 12.3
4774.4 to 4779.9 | 14.3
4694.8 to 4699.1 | 10.4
